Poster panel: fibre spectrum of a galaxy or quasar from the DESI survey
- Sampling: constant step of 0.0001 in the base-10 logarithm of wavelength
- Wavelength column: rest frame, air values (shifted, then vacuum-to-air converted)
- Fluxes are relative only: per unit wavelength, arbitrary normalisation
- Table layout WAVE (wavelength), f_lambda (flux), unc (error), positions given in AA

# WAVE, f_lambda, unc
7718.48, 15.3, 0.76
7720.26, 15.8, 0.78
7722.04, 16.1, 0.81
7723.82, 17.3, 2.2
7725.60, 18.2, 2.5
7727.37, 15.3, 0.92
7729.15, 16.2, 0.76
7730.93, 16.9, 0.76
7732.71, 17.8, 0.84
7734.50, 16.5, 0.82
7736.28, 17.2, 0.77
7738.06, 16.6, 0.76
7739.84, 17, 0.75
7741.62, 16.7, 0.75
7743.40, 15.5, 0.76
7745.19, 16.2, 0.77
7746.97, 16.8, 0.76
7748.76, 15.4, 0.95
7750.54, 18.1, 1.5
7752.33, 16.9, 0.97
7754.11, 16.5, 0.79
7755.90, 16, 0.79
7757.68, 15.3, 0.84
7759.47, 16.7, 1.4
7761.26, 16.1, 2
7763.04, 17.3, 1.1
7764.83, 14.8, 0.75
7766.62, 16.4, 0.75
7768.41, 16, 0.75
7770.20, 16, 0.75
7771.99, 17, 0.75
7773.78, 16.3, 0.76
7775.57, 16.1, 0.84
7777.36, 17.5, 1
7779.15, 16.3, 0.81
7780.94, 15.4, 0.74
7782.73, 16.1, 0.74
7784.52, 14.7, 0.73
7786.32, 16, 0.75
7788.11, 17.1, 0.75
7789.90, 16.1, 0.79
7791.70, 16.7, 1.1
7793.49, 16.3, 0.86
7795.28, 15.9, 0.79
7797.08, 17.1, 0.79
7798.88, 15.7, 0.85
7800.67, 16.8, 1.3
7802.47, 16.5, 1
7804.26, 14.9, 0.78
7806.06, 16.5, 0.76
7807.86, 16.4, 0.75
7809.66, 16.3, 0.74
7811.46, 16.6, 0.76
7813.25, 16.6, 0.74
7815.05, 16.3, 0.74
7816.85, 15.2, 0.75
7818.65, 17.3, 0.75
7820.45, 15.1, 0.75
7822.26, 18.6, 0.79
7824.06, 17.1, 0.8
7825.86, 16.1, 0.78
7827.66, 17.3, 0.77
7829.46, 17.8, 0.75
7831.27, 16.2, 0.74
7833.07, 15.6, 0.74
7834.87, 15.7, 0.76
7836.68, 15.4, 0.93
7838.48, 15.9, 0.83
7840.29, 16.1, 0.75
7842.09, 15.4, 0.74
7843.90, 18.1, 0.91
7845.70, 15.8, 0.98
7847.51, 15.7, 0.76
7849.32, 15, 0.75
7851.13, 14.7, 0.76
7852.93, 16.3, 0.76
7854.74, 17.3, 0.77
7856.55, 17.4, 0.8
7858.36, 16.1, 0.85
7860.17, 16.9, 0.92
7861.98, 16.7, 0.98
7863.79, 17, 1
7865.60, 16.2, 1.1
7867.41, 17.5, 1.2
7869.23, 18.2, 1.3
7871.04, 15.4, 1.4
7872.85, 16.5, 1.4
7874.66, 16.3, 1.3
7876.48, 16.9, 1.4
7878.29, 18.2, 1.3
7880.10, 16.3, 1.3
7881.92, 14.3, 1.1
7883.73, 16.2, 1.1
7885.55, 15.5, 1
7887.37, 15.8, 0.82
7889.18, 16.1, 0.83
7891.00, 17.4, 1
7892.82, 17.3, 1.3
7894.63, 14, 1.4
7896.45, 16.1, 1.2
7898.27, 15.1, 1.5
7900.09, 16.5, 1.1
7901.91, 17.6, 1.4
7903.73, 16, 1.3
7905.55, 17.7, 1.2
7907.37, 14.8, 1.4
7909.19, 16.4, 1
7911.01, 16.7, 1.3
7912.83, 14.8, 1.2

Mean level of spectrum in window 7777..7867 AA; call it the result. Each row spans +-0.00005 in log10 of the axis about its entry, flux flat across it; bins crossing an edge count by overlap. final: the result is 16.3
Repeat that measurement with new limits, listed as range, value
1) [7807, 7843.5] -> 16.4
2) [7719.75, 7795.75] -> 16.4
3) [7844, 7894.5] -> 16.4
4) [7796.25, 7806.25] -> 16.2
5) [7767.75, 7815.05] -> 16.3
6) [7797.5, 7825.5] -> 16.4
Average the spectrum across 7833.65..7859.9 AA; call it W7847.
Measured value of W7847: 16.1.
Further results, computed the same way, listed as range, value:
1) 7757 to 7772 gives 16.1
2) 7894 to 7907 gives 16.1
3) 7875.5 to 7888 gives 16.2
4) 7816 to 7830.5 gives 16.8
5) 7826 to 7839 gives 16.3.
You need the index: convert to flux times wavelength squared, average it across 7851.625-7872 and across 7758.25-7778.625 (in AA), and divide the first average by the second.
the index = 1.05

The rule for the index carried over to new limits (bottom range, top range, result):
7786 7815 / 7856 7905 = 1.03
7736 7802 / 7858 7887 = 1.04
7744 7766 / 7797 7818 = 1.01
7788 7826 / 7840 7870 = 1.02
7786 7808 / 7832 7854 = 0.98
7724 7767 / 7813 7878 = 1.02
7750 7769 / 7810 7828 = 1.03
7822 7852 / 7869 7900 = 1.01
